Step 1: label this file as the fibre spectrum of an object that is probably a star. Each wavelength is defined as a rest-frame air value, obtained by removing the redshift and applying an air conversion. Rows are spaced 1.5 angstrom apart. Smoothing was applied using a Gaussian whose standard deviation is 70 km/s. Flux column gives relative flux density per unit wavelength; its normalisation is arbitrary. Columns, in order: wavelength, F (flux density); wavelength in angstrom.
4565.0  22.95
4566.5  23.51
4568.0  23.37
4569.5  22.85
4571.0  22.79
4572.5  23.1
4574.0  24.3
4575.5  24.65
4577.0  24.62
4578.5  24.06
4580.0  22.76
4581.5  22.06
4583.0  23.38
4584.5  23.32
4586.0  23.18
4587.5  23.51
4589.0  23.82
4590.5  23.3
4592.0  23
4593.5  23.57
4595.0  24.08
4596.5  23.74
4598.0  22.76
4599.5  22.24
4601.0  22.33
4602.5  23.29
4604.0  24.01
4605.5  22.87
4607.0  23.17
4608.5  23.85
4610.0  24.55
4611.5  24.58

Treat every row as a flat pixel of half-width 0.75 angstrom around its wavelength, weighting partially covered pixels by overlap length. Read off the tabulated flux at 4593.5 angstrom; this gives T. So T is 23.57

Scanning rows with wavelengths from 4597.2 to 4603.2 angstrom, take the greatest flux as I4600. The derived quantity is 23.29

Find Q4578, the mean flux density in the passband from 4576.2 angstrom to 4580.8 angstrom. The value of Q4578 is 23.8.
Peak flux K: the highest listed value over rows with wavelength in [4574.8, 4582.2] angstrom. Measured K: 24.65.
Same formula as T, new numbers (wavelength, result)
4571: 22.79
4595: 24.08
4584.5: 23.32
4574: 24.3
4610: 24.55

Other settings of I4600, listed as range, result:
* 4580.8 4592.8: 23.82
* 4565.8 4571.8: 23.51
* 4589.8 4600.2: 24.08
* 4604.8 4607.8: 23.17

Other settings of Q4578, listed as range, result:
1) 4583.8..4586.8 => 23.3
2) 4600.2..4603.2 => 22.8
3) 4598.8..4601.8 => 22.3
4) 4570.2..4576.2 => 23.7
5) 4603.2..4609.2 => 23.5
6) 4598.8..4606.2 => 23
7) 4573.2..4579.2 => 24.4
